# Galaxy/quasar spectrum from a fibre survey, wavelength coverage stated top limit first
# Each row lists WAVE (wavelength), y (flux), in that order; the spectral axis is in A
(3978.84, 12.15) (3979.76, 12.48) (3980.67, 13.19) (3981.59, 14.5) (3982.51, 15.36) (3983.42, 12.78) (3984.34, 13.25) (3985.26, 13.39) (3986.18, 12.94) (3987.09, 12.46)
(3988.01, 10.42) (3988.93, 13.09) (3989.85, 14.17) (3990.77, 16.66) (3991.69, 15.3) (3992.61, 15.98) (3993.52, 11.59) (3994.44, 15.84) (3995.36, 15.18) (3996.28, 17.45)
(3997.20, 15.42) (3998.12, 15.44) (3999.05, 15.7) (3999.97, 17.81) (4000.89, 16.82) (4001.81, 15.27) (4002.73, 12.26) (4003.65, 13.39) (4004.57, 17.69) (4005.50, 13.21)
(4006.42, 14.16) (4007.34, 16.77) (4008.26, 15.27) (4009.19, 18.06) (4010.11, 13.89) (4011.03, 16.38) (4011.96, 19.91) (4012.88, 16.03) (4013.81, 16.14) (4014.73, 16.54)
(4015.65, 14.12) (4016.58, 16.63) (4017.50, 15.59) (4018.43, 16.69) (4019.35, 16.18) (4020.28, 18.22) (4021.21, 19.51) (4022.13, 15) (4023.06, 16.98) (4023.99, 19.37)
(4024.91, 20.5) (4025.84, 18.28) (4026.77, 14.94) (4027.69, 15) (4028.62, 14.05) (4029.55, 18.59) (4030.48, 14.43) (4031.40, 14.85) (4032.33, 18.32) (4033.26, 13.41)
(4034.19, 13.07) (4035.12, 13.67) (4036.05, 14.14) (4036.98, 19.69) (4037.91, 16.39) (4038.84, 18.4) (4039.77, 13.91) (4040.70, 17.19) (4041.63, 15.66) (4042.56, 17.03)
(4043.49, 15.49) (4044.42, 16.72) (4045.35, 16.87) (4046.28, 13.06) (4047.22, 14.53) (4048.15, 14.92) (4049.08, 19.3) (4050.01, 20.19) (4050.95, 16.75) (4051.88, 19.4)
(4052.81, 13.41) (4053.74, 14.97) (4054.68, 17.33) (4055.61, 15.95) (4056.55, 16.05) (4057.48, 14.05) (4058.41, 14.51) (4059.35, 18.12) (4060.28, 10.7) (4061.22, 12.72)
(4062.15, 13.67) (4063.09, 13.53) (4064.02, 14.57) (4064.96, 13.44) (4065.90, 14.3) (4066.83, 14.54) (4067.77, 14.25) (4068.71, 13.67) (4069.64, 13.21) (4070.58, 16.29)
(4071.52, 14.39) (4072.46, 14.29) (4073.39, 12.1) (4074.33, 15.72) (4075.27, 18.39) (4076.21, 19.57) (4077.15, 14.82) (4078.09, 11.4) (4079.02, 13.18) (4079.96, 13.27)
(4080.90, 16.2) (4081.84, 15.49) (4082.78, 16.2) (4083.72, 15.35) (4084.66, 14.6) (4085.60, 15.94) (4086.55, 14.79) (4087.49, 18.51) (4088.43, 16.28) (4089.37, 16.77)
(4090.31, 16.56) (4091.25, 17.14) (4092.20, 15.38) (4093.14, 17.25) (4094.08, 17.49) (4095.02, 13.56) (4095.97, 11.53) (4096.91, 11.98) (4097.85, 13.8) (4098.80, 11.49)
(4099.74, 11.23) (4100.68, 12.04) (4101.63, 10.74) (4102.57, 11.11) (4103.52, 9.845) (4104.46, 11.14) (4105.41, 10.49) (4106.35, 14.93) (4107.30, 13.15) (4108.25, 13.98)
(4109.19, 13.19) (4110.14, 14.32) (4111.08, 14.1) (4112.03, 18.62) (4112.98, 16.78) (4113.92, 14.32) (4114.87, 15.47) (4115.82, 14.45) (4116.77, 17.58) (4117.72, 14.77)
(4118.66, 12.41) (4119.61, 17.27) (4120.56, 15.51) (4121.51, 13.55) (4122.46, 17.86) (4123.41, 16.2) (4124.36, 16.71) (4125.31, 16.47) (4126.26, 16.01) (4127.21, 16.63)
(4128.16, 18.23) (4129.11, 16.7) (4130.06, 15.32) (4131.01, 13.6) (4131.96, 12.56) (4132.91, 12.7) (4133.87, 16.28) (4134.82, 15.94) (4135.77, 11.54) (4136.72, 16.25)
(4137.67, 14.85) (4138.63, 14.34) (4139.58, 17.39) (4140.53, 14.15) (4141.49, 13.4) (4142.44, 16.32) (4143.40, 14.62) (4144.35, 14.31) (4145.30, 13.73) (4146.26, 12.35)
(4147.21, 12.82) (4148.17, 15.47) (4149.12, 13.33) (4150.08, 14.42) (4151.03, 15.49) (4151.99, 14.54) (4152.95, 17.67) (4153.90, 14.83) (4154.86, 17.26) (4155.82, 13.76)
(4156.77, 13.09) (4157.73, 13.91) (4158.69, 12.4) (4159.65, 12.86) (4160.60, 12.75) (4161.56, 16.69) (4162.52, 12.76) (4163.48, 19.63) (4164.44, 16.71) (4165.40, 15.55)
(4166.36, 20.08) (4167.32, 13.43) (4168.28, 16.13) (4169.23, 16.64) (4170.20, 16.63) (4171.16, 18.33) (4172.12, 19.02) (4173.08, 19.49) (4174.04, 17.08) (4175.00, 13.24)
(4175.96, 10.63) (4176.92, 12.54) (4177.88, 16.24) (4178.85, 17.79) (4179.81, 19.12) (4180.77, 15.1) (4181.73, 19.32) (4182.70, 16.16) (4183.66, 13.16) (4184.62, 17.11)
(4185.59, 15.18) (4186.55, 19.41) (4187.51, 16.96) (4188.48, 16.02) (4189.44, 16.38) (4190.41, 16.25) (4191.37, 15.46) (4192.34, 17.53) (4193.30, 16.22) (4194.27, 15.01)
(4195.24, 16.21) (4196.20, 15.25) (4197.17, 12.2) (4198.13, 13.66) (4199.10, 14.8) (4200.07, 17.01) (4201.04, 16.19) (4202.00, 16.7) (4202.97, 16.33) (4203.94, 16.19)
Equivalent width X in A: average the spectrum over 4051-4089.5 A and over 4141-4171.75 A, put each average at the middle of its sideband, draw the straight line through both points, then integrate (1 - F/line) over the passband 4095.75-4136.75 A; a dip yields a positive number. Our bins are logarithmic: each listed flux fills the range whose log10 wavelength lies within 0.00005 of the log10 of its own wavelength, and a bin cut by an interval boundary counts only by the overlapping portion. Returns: 2.1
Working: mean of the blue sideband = 15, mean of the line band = 14.3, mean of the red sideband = 15.1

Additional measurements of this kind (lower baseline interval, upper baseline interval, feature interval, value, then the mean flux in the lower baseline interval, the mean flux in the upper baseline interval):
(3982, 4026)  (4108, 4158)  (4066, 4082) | 0.6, 15.6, 15.1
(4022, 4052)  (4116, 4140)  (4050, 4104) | 4.3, 16.3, 15.4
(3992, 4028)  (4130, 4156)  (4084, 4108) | 2.0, 16.1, 14.6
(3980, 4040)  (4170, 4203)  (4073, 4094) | 0.1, 15.5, 16.1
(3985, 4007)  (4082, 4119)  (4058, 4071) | 0.3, 14.7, 14.4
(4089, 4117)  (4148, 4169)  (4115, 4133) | -1.4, 14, 15.1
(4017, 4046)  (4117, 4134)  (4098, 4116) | 2.8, 16.4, 15.5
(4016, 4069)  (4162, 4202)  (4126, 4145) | 1.2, 15.8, 16.1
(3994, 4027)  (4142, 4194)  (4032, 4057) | 0.0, 16.3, 15.6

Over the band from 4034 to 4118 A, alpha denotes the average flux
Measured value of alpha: 14.9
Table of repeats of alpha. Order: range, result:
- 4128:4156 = 14.8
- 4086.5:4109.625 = 13.8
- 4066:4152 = 14.7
